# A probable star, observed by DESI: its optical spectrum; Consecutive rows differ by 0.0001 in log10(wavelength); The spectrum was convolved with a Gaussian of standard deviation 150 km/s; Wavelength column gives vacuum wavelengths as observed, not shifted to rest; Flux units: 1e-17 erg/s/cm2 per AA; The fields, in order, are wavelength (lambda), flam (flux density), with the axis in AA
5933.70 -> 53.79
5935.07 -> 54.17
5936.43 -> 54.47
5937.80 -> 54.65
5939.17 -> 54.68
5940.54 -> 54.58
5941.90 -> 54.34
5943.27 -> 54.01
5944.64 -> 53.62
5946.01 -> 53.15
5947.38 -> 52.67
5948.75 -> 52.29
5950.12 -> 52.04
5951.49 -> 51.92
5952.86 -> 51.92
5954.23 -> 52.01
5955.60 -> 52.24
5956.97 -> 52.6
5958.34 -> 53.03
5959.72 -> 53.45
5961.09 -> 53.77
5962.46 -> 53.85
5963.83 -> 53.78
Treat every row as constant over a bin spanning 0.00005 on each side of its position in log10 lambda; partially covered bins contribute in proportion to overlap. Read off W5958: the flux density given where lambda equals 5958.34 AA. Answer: 53.03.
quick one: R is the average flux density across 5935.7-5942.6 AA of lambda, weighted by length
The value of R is 54.6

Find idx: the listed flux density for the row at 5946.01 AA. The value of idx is 53.15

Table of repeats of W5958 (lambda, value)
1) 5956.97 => 52.6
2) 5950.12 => 52.04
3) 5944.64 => 53.62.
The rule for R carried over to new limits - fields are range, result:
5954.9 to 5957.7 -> 52.5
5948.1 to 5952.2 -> 52.1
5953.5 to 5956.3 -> 52.2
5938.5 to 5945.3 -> 54.3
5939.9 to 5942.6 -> 54.6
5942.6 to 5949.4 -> 53.1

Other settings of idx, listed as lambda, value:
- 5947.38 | 52.67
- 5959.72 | 53.45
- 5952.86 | 51.92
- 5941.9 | 54.34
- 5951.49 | 51.92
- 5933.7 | 53.79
